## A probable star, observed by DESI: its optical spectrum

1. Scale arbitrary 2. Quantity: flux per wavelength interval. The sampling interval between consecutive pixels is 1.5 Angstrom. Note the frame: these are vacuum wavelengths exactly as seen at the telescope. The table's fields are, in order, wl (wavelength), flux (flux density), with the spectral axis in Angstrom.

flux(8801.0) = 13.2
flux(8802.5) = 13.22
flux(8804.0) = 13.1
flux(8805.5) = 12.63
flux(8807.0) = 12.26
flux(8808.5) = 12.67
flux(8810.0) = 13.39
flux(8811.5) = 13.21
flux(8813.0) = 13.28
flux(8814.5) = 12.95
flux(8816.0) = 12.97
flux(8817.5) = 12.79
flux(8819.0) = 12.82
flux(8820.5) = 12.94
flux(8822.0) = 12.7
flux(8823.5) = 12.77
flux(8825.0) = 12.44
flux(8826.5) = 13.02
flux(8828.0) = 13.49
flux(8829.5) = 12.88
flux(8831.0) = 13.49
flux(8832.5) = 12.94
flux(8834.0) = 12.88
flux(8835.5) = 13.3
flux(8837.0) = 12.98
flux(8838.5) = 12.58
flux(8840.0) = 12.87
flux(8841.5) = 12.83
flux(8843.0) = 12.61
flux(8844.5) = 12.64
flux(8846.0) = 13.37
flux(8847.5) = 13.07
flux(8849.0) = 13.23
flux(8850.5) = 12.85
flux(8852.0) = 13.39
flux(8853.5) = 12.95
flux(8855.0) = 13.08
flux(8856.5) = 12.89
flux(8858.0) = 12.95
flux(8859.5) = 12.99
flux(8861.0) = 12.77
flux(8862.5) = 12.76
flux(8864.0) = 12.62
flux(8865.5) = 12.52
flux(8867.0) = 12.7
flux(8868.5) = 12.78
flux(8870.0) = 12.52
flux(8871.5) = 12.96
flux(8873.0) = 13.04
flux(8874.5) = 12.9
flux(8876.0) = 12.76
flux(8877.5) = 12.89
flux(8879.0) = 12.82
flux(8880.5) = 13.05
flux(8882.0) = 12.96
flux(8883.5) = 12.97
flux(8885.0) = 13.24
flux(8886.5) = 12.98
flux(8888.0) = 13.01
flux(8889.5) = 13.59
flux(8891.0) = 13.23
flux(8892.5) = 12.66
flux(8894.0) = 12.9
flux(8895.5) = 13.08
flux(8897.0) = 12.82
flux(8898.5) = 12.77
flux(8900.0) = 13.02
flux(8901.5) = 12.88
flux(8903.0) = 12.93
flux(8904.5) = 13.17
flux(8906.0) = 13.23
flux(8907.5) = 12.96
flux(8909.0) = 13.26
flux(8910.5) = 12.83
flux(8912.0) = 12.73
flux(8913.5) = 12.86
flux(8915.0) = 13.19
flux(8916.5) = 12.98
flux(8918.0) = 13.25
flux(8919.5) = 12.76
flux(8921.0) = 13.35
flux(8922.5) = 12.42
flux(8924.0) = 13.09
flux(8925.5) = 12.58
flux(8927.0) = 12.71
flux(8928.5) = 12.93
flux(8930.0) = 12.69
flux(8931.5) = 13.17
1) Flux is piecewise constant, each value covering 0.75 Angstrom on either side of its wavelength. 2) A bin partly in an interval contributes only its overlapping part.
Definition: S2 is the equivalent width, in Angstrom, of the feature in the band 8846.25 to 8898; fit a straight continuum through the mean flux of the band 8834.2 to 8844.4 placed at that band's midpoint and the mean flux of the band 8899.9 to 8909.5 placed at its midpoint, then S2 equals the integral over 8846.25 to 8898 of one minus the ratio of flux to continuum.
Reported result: 0.1 Angstrom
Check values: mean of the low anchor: 12.8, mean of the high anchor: 13.1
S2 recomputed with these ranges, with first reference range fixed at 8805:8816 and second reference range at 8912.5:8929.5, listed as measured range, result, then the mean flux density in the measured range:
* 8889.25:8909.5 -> -0.2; 13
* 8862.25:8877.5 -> 0.2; 12.8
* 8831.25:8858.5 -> -0.1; 13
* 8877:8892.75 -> -0.2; 13.1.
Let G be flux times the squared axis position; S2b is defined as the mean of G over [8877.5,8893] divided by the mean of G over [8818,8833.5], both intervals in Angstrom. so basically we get 1.0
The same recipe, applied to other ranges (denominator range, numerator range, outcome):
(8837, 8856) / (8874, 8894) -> 1.01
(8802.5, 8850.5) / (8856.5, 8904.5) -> 1.01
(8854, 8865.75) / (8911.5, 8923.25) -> 1.02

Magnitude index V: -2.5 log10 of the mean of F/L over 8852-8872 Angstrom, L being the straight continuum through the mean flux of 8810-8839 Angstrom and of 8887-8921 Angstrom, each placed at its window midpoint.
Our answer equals 0.01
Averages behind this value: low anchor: 13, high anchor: 13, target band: 12.8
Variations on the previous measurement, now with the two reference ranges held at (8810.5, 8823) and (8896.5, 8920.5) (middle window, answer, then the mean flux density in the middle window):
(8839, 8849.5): 0.00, 12.9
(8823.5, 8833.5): 0.00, 13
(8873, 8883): 0.01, 12.9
